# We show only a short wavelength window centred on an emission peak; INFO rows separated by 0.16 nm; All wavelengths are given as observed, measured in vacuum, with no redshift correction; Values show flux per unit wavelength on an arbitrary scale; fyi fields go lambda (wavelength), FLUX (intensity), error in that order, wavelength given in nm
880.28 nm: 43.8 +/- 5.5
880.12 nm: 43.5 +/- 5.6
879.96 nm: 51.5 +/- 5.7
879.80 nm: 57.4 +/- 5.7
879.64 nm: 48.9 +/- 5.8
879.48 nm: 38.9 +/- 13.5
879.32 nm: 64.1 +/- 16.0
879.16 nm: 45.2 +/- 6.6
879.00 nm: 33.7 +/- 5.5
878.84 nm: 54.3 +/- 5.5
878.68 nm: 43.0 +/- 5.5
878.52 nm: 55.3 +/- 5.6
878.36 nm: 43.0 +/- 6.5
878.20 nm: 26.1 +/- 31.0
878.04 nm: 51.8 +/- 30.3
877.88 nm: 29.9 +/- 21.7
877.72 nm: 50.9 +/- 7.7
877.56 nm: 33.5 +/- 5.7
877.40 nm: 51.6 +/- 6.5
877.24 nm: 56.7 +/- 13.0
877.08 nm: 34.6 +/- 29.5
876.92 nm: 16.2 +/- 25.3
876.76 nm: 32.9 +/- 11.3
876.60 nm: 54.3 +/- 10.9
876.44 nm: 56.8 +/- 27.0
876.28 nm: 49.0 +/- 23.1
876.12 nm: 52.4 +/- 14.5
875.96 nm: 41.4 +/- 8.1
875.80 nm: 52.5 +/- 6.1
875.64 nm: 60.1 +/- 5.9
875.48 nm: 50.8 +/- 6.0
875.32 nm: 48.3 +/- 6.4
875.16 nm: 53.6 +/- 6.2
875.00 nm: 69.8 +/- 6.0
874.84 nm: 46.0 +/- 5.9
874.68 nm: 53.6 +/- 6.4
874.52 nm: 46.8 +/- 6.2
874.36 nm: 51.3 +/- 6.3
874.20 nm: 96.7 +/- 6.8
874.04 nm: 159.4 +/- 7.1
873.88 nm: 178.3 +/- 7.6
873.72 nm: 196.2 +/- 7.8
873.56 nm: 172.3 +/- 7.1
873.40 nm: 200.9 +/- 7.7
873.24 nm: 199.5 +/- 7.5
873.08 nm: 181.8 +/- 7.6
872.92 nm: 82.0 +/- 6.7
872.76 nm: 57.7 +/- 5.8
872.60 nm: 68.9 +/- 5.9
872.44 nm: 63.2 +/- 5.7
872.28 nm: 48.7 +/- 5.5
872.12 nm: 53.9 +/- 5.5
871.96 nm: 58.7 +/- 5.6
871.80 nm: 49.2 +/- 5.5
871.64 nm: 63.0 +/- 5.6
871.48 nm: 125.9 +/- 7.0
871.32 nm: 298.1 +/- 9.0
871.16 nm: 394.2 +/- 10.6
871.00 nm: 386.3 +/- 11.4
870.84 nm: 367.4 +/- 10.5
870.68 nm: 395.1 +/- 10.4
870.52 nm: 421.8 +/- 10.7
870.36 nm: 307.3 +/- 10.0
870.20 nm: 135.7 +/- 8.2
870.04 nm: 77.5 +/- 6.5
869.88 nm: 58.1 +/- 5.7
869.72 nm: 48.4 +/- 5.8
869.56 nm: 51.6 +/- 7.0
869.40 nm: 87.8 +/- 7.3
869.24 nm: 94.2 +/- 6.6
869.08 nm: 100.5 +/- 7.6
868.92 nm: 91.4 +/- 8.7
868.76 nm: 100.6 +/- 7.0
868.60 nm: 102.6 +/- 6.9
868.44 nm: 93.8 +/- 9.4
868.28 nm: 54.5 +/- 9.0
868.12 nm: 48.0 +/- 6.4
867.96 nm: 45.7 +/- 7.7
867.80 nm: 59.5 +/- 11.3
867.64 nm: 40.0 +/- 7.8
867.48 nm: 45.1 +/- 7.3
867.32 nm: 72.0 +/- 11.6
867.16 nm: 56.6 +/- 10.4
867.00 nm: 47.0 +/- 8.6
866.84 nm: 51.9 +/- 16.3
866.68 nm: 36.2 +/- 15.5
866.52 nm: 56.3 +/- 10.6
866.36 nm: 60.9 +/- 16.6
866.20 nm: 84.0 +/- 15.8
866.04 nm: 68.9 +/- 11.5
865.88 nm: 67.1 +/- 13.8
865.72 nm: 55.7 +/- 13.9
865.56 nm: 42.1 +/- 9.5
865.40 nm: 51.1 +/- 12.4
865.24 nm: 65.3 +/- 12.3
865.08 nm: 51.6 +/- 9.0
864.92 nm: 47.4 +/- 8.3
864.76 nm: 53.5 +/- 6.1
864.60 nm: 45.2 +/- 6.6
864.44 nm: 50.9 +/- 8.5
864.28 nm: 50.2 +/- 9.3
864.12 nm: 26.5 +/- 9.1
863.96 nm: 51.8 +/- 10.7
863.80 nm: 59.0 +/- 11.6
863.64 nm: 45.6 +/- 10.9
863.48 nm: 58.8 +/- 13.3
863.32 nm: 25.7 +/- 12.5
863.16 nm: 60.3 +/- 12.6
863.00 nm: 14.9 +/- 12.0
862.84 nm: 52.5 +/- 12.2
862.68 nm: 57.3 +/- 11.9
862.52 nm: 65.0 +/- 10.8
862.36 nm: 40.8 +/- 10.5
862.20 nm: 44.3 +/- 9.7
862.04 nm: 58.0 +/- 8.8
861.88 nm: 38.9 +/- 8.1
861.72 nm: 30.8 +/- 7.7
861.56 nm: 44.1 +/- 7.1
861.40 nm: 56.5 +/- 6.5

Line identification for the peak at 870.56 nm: Halpha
